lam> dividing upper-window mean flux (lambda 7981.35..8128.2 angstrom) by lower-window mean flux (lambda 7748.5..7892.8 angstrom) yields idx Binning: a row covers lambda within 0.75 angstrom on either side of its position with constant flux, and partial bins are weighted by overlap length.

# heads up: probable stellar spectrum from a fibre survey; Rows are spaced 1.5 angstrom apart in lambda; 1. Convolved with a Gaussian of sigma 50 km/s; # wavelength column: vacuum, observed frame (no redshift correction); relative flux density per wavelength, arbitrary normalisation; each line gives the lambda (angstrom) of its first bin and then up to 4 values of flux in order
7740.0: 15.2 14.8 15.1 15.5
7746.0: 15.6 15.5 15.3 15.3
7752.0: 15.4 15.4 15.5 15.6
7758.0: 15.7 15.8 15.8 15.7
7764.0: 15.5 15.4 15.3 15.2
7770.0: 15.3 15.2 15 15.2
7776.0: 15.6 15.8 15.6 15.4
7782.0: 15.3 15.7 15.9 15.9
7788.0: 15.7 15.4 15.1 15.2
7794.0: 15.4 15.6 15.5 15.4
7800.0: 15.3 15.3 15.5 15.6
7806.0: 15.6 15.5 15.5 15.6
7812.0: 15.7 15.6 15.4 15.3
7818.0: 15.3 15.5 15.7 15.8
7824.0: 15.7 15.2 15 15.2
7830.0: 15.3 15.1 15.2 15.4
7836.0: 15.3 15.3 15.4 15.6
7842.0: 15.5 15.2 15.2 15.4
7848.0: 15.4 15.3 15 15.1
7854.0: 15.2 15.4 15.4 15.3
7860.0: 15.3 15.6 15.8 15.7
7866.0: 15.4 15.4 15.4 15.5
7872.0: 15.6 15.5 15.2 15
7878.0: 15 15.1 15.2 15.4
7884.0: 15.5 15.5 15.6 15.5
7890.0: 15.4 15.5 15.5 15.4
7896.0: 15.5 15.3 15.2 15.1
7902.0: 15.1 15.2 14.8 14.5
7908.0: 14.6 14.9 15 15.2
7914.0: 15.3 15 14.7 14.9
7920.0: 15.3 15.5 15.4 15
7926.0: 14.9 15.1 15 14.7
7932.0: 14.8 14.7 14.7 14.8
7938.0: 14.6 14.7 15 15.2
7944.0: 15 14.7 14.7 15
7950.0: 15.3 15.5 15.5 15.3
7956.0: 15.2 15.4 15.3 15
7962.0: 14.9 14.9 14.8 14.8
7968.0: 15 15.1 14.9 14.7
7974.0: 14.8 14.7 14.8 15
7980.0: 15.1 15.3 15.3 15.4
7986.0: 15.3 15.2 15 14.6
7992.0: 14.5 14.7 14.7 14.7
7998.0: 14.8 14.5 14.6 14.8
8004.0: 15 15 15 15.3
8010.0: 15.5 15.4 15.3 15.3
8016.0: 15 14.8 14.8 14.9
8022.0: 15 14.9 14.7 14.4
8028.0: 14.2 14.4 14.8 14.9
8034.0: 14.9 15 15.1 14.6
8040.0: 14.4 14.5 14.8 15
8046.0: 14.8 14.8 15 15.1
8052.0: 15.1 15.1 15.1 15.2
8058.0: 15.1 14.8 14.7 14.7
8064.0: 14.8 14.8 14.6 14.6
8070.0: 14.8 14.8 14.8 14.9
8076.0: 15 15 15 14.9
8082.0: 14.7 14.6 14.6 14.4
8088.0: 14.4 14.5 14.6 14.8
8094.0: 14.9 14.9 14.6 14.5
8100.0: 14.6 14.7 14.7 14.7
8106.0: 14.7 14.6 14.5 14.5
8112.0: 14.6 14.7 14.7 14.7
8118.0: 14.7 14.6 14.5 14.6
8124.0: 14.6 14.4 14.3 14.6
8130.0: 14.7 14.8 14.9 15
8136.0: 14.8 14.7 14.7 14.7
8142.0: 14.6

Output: 0.96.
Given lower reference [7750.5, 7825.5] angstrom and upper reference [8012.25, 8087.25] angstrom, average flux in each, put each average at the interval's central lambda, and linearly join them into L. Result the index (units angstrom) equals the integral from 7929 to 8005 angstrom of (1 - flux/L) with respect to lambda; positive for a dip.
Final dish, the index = 0.5 angstrom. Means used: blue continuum 15.5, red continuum 14.8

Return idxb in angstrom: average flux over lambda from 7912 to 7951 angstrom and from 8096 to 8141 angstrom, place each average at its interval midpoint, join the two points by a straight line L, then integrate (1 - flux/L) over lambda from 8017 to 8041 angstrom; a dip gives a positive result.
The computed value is 0.1 angstrom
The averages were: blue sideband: 15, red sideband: 14.6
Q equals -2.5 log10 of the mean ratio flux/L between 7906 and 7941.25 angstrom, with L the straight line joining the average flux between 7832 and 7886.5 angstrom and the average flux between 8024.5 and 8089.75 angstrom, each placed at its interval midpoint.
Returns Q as 0.02 mag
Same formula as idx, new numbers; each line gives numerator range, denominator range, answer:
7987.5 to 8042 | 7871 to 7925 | 0.98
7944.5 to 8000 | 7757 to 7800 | 0.97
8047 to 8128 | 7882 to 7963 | 0.98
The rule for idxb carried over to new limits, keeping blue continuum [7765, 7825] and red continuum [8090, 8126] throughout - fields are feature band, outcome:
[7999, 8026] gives -0.2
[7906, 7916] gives 0.2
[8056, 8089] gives -0.1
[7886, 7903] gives -0.2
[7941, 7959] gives -0.1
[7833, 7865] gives -0.1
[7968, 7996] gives 0.1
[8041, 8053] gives -0.1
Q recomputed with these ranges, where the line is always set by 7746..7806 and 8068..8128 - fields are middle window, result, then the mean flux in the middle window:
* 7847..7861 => 0.000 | 15.3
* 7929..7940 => 0.025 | 14.7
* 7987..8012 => 0.002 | 14.9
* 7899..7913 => 0.015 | 14.9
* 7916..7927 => 0.001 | 15.1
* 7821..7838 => 0.000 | 15.3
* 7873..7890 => -0.008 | 15.3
